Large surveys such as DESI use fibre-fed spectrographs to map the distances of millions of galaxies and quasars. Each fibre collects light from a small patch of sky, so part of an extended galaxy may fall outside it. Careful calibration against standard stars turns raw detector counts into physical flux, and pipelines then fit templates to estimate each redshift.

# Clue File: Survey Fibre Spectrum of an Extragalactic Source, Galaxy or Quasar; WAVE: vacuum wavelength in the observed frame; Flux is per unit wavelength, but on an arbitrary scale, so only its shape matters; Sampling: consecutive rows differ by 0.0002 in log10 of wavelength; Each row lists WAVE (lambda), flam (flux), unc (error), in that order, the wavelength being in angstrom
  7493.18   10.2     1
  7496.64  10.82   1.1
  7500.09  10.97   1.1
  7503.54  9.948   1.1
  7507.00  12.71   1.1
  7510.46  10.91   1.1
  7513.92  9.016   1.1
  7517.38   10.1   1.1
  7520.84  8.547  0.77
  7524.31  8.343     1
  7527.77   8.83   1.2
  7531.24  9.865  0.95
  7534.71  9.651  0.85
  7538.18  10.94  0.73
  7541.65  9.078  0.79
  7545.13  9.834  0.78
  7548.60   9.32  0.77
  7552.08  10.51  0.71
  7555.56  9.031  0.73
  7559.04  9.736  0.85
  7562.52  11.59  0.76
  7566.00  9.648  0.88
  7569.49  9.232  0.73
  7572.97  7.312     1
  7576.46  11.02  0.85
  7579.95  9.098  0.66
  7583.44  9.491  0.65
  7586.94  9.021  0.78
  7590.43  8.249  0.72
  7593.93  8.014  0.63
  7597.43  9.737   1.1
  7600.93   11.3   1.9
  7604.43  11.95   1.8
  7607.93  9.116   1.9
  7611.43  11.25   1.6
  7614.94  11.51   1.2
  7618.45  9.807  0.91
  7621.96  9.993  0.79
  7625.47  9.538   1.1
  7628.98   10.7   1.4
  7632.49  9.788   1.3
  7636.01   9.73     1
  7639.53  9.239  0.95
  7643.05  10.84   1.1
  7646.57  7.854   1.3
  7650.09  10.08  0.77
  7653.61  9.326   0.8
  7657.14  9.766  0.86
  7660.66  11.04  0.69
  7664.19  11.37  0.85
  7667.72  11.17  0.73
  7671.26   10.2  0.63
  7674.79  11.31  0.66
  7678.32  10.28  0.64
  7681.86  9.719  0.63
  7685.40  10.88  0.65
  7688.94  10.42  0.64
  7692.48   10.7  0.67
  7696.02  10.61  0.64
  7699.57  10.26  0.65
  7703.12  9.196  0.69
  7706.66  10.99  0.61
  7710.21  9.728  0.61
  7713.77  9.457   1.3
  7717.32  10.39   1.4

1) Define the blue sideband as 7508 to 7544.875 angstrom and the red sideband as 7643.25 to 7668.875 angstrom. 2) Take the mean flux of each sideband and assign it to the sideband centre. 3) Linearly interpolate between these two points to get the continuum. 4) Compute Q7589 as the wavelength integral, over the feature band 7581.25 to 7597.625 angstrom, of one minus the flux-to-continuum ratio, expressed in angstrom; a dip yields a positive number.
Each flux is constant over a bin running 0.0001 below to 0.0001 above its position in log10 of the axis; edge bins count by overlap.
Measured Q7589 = 1.7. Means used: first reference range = 9.6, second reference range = 10.1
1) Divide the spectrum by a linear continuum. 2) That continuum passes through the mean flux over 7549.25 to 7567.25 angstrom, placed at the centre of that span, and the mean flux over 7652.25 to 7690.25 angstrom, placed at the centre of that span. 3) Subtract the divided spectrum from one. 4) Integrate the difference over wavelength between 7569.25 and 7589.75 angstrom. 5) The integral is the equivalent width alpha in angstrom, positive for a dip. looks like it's 2.04 angstrom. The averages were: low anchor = 10.1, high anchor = 10.5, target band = 9.15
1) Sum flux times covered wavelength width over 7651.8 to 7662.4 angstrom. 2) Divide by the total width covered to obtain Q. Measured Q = 10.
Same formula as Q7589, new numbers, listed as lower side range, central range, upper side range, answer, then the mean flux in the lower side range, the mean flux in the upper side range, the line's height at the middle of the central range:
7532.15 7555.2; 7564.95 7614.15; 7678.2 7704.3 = 1.7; 9.84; 10.3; 9.97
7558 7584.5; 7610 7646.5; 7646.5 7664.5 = -0.9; 9.64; 9.99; 9.87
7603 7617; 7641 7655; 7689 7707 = 1.5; 10.9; 10.3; 10.7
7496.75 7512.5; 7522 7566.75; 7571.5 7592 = 1.3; 11.1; 9.06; 10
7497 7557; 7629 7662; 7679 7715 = 1.1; 9.88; 10.2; 10.1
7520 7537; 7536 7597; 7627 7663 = -0.8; 9.13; 9.86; 9.37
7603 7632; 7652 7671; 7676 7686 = -0.3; 10.4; 10.3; 10.3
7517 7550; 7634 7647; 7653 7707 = 0.8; 9.43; 10.5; 10.2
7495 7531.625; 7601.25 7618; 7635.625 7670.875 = -1.4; 10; 10.1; 10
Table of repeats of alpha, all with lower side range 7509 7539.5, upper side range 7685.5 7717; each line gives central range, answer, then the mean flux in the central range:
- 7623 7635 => -0.06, 9.99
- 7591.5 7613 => -0.68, 10.2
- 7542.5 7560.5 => -0.01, 9.65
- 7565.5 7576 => 0.89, 8.9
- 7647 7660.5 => 0.46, 9.7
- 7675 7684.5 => -0.15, 10.3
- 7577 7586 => 0.24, 9.5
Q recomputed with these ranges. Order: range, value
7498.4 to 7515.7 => 10.7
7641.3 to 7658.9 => 9.58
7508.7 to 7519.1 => 10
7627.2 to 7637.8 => 10.1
